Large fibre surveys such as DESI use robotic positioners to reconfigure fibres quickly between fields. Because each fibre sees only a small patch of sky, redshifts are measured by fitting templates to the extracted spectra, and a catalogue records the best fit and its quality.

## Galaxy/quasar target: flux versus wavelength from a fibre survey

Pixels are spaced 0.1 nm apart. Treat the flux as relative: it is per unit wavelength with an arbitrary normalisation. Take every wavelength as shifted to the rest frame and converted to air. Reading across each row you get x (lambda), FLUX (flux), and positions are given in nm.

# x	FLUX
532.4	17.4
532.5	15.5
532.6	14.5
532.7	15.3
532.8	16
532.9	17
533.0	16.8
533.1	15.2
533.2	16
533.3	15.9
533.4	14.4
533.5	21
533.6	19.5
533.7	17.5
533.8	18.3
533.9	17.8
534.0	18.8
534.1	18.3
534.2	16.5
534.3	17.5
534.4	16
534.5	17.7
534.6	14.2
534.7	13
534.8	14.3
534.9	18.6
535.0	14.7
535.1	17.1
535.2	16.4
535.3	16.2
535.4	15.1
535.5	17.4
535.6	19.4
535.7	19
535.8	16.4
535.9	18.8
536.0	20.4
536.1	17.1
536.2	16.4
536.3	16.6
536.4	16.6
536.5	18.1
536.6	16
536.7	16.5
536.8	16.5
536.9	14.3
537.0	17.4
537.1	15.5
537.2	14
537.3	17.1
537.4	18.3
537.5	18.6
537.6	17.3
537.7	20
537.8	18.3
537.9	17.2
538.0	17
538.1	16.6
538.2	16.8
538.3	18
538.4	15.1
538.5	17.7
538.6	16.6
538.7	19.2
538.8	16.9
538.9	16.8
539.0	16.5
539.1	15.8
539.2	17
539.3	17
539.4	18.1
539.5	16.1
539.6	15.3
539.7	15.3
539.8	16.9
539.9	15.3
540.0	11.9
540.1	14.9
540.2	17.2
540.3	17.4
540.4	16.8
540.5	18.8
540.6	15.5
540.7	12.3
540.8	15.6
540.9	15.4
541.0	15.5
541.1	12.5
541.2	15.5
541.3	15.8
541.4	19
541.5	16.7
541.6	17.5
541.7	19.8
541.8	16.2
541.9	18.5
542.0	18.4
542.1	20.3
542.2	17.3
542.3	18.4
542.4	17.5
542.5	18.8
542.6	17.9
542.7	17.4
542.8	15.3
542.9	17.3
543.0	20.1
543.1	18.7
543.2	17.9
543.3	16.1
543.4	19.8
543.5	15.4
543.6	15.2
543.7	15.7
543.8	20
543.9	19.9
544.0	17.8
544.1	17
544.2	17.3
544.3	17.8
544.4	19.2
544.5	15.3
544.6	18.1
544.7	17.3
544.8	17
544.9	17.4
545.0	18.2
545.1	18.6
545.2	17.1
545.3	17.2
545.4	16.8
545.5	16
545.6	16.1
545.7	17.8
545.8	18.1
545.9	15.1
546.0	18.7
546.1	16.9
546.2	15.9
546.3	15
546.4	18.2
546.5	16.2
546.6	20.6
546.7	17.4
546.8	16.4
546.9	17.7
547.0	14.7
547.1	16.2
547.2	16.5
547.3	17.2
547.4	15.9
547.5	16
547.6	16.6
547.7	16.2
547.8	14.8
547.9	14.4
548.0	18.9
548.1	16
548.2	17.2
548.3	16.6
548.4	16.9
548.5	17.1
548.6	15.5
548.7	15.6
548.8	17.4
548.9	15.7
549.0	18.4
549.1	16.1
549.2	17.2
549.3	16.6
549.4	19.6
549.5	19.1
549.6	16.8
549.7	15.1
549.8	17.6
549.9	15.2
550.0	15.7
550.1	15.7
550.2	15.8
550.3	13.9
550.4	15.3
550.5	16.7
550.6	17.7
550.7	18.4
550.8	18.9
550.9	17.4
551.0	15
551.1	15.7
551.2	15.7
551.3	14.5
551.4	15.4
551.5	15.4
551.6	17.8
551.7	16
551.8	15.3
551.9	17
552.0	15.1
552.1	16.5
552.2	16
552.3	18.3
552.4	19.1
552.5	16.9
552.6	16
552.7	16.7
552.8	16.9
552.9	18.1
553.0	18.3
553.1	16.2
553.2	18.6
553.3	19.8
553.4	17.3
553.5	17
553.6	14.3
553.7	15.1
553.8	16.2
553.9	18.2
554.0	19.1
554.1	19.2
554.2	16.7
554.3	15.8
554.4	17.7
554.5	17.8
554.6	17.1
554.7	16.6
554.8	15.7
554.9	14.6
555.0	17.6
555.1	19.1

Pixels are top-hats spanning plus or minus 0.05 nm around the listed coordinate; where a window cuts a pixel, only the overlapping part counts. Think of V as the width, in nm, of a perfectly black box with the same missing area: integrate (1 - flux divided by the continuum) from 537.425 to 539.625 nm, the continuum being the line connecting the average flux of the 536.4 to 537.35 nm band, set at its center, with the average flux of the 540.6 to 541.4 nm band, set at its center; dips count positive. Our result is -0.21 nm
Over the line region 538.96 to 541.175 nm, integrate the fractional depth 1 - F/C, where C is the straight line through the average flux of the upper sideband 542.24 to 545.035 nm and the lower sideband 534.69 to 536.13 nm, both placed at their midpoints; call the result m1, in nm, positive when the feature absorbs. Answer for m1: 0.20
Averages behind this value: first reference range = 17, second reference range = 17.6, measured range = 15.8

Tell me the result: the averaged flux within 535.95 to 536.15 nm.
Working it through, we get 18.8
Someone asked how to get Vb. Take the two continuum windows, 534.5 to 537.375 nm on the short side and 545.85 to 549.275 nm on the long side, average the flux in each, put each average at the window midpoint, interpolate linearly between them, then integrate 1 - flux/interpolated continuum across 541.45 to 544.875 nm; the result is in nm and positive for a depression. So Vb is -0.23 nm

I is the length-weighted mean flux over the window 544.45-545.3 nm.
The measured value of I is 17.4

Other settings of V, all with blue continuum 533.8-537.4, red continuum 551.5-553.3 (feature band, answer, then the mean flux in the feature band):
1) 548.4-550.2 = 0.03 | 16.7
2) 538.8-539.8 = 0.02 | 16.5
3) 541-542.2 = -0.02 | 17.2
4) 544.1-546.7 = -0.05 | 17.3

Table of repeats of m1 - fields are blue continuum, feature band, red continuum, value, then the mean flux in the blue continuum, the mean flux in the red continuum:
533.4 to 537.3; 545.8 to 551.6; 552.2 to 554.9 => 0.190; 16.9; 17.2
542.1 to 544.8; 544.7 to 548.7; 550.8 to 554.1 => 0.130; 17.7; 16.8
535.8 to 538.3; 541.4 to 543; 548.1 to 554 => -0.089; 17.1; 16.7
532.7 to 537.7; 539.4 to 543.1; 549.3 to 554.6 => 0.031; 16.9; 16.8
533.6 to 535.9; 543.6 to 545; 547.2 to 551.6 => -0.083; 16.9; 16.5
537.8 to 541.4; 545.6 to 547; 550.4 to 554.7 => -0.043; 16.2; 16.9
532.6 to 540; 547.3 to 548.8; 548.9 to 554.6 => 0.043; 16.8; 16.8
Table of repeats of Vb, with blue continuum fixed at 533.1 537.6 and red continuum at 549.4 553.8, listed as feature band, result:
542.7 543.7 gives -0.027 nm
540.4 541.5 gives 0.073 nm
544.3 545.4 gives -0.051 nm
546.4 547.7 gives -0.009 nm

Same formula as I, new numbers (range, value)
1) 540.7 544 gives 17.3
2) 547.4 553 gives 16.5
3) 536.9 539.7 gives 17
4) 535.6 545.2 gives 17.1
